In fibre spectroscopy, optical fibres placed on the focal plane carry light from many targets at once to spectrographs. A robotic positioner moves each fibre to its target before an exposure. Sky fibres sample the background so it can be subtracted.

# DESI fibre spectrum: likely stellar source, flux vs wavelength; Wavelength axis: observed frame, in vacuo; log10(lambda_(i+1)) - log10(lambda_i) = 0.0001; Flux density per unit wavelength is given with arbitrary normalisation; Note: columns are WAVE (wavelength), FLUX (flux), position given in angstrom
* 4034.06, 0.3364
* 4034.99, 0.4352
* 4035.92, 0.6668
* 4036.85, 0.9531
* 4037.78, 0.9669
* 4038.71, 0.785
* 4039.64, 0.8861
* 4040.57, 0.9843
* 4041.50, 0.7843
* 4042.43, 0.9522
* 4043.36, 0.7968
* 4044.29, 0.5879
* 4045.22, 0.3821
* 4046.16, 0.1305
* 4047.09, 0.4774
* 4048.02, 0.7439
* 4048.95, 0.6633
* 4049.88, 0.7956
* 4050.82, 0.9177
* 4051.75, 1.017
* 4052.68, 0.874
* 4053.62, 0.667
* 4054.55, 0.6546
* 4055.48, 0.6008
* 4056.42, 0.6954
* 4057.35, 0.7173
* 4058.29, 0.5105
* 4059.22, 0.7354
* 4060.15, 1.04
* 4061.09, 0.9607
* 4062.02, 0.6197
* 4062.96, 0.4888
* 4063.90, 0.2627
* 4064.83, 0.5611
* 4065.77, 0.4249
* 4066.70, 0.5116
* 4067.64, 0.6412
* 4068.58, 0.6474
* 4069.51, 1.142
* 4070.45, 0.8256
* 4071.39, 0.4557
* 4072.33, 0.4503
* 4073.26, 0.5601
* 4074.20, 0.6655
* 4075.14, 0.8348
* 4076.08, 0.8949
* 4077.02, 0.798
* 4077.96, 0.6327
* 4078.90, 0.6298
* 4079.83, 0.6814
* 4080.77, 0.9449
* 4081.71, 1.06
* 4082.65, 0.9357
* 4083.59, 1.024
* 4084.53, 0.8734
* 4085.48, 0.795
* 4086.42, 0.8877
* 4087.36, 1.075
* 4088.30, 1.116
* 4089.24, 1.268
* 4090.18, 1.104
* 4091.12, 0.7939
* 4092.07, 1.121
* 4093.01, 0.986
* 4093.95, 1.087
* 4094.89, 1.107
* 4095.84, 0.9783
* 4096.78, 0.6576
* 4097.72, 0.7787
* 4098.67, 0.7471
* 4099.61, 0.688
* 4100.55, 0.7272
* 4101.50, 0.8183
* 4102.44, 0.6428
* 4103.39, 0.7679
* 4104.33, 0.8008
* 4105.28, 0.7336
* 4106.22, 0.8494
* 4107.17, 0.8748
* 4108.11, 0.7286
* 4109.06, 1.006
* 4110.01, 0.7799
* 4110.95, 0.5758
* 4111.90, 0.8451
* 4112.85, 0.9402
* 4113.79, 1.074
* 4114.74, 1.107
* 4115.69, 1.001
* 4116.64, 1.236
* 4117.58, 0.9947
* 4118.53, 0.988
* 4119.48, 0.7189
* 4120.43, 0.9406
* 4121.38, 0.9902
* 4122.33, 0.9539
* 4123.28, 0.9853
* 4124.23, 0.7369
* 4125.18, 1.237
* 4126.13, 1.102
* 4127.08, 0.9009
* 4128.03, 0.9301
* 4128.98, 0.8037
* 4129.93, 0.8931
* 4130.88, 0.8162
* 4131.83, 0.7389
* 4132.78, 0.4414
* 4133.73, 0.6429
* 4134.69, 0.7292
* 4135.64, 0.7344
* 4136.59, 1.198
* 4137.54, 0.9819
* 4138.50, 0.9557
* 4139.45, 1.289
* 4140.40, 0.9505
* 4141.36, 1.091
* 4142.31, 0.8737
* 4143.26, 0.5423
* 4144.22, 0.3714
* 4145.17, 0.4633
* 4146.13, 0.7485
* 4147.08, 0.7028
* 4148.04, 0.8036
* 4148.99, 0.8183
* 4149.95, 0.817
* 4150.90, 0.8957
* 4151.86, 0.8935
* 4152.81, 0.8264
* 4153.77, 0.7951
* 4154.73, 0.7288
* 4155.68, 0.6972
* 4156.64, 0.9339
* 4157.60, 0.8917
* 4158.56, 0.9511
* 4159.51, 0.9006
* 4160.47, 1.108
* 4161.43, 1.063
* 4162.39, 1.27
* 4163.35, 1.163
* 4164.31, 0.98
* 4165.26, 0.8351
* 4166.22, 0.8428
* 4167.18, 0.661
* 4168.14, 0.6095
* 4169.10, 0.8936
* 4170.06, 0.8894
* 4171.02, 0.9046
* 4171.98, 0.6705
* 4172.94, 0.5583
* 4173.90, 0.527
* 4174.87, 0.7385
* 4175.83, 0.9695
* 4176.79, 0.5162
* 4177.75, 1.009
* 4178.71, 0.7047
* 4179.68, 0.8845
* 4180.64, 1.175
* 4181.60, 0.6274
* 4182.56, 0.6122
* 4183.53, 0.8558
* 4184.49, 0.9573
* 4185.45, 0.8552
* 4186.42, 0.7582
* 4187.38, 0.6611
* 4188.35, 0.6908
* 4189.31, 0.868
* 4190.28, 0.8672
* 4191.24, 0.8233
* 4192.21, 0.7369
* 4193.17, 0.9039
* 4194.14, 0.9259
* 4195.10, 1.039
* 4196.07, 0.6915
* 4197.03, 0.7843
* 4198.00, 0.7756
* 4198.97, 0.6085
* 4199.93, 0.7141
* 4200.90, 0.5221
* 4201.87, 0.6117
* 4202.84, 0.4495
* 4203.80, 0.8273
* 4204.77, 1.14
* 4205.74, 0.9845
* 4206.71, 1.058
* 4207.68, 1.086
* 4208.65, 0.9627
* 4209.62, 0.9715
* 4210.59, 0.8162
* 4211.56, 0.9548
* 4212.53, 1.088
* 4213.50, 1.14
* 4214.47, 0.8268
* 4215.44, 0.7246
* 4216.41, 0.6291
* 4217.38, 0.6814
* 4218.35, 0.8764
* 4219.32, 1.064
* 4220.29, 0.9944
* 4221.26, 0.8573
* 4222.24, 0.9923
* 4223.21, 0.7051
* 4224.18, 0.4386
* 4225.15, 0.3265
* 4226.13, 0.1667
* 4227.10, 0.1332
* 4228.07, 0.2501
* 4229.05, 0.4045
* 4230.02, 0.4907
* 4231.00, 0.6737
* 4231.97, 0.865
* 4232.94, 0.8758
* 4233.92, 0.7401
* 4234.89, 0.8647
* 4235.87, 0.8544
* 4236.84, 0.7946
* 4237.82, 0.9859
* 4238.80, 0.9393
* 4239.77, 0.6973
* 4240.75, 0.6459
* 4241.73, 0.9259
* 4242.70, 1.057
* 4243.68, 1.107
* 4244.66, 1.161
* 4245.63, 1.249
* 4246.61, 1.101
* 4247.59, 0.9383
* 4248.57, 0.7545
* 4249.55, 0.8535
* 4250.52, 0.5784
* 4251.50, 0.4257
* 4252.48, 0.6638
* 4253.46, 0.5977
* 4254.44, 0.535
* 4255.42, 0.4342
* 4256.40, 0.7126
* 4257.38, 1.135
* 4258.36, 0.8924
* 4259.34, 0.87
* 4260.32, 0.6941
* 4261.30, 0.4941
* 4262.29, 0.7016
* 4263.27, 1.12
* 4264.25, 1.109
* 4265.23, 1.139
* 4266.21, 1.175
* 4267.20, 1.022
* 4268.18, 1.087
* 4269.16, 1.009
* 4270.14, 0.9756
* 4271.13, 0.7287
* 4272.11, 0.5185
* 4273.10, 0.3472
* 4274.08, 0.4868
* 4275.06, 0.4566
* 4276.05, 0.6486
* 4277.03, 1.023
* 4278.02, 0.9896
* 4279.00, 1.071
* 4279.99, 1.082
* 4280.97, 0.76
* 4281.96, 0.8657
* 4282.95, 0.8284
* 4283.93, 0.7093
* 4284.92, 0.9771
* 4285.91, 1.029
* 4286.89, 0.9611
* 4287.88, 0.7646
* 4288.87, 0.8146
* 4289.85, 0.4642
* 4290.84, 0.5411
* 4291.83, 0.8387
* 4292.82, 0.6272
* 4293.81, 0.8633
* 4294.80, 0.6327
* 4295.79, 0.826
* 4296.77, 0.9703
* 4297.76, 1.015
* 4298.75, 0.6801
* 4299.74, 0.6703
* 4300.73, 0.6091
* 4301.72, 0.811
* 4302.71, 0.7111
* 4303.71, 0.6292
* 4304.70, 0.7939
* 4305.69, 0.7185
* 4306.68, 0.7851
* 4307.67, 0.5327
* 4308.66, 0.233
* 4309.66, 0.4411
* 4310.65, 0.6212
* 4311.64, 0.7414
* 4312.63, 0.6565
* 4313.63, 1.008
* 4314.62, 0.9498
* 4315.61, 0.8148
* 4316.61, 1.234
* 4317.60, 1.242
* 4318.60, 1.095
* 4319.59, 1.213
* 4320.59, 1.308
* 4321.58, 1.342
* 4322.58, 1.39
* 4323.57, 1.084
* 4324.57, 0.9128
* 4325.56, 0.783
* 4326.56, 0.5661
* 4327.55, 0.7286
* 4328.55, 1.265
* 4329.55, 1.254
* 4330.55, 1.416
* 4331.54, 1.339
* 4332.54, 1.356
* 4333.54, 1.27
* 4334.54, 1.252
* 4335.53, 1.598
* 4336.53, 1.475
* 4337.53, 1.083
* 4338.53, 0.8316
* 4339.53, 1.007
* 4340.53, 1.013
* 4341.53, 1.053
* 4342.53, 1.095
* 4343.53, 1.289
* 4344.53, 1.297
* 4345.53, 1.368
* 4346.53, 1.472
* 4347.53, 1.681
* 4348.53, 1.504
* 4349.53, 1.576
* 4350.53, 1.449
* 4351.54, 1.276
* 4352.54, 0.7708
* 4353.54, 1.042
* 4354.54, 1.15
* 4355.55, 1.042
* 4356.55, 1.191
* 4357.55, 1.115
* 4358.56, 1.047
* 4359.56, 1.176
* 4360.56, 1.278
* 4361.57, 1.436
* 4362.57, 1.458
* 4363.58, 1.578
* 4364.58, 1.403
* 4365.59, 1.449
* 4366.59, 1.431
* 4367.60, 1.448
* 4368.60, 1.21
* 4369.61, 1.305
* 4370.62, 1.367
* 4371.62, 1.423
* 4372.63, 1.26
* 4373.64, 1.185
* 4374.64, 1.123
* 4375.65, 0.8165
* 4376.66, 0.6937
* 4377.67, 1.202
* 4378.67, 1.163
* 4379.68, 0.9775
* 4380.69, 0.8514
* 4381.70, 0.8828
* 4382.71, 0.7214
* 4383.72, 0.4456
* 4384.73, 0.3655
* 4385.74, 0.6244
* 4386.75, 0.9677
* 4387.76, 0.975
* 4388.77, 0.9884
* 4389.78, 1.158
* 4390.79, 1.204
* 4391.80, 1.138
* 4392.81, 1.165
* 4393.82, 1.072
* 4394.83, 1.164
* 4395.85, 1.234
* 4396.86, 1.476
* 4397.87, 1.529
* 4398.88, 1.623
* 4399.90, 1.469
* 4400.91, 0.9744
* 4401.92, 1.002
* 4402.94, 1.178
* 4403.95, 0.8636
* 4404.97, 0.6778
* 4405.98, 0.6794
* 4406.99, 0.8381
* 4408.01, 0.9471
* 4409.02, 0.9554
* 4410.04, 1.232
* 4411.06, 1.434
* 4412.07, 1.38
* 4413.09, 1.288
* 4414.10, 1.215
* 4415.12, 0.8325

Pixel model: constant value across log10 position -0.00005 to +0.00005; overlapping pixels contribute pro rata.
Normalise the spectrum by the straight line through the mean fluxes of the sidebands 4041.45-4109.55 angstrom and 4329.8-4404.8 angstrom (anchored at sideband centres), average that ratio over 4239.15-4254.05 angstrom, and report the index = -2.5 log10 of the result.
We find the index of 0.19 mag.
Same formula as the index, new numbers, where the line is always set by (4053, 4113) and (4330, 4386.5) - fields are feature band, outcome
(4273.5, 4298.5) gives 0.315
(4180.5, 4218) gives 0.155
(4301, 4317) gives 0.466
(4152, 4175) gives 0.060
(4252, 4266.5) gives 0.269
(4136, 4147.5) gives 0.030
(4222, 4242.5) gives 0.459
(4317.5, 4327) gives 0.040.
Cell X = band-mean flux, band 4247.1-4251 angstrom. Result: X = 0.782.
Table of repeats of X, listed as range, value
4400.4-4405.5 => 0.939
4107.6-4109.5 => 0.866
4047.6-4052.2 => 0.828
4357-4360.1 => 1.12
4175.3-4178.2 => 0.829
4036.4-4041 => 0.914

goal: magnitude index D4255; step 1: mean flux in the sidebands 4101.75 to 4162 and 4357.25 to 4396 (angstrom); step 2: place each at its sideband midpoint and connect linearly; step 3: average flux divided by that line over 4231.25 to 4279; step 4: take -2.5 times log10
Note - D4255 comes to 0.19 mag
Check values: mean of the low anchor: 0.866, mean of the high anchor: 1.11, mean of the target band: 0.835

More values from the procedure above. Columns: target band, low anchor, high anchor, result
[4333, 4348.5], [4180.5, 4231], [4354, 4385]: -0.172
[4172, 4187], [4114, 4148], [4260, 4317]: 0.098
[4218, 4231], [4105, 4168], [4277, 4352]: 0.494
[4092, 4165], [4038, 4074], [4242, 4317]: -0.210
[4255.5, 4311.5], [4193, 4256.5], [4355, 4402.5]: 0.165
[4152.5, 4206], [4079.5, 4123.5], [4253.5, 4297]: 0.061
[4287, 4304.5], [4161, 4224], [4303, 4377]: 0.372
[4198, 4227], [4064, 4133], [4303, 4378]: 0.232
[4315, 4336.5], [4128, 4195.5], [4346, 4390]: -0.081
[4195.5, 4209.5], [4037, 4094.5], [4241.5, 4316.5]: -0.021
